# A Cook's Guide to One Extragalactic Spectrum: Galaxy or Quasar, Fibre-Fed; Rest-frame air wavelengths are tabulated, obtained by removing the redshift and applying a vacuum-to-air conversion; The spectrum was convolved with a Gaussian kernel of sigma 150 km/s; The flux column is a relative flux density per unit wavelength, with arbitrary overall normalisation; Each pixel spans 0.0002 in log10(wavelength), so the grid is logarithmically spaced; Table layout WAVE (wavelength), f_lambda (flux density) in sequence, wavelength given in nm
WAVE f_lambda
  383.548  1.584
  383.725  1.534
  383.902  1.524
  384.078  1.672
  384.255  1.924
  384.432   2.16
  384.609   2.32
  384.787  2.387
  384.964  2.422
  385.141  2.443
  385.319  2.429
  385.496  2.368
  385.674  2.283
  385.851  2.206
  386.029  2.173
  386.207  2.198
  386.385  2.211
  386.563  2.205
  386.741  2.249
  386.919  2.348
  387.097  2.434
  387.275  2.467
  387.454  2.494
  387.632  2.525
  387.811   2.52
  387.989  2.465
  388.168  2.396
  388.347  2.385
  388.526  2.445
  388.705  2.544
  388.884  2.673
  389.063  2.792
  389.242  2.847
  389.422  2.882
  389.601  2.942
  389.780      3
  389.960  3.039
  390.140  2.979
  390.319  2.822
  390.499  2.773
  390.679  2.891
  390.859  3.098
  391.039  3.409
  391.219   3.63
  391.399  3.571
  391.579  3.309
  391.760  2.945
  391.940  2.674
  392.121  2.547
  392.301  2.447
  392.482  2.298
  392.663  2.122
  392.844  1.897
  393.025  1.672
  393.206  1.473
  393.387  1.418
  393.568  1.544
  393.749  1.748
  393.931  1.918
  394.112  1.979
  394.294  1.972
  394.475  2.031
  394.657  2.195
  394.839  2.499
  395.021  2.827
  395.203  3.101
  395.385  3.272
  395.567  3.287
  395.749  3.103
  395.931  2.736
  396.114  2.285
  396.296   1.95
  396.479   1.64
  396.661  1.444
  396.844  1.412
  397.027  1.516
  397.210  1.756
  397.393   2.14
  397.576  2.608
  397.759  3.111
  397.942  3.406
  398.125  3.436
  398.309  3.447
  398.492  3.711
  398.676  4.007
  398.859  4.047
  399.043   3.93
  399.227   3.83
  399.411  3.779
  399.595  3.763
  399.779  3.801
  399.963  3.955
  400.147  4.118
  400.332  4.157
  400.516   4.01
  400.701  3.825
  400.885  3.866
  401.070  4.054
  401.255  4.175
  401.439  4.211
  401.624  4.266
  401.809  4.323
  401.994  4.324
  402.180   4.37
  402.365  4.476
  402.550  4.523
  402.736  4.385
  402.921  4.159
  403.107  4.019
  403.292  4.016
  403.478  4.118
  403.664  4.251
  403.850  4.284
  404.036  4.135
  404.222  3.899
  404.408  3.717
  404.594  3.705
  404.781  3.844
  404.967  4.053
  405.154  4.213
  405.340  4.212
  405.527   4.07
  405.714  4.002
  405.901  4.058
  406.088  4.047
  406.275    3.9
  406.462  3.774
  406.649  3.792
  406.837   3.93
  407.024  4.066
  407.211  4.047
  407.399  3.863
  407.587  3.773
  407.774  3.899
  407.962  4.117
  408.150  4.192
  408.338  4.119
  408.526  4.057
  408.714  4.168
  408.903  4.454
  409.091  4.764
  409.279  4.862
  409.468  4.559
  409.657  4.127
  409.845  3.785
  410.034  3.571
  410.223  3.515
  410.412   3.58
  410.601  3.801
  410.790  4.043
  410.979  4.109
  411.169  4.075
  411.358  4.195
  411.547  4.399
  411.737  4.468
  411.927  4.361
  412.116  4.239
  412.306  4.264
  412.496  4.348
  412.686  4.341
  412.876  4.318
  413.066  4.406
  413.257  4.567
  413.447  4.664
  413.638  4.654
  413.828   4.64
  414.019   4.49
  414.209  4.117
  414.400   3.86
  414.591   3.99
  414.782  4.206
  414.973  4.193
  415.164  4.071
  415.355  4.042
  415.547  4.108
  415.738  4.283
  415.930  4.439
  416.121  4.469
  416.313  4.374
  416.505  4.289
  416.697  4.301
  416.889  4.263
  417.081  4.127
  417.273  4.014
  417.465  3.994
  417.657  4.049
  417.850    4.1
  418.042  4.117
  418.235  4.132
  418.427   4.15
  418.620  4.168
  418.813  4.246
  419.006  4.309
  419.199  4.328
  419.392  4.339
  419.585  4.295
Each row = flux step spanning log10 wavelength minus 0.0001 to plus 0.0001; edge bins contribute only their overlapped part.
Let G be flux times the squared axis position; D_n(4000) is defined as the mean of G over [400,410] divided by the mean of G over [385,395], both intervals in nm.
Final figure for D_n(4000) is 1.80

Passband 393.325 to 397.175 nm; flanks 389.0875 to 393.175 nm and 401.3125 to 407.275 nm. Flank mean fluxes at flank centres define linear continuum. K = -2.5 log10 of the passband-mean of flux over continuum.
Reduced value 0.41 mag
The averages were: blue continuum 2.79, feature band 2.18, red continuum 4.1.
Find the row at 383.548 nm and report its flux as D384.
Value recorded 1.584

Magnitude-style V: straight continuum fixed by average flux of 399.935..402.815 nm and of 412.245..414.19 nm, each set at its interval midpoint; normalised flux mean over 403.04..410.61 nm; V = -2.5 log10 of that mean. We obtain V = 0.07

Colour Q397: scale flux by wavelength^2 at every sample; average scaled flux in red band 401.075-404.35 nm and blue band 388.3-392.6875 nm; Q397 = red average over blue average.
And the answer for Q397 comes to 1.6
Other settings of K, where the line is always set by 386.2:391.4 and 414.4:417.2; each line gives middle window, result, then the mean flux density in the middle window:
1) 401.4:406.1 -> -0.172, 4.14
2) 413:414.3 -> -0.106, 4.51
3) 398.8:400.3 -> -0.183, 3.91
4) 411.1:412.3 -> -0.082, 4.29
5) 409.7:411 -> 0.039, 3.77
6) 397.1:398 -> 0.243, 2.55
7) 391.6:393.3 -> 0.265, 2.27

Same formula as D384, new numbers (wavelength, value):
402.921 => 4.159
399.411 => 3.779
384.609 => 2.32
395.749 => 3.103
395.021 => 2.827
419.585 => 4.295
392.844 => 1.897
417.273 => 4.014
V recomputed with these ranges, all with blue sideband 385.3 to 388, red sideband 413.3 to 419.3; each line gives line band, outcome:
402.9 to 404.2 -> -0.20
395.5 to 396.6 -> 0.20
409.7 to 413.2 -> -0.05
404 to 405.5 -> -0.14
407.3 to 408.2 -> -0.08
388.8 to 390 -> -0.14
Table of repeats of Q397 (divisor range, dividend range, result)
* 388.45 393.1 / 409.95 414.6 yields 1.68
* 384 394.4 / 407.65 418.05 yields 1.94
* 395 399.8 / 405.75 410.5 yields 1.45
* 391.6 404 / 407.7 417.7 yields 1.44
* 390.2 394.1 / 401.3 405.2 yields 1.78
